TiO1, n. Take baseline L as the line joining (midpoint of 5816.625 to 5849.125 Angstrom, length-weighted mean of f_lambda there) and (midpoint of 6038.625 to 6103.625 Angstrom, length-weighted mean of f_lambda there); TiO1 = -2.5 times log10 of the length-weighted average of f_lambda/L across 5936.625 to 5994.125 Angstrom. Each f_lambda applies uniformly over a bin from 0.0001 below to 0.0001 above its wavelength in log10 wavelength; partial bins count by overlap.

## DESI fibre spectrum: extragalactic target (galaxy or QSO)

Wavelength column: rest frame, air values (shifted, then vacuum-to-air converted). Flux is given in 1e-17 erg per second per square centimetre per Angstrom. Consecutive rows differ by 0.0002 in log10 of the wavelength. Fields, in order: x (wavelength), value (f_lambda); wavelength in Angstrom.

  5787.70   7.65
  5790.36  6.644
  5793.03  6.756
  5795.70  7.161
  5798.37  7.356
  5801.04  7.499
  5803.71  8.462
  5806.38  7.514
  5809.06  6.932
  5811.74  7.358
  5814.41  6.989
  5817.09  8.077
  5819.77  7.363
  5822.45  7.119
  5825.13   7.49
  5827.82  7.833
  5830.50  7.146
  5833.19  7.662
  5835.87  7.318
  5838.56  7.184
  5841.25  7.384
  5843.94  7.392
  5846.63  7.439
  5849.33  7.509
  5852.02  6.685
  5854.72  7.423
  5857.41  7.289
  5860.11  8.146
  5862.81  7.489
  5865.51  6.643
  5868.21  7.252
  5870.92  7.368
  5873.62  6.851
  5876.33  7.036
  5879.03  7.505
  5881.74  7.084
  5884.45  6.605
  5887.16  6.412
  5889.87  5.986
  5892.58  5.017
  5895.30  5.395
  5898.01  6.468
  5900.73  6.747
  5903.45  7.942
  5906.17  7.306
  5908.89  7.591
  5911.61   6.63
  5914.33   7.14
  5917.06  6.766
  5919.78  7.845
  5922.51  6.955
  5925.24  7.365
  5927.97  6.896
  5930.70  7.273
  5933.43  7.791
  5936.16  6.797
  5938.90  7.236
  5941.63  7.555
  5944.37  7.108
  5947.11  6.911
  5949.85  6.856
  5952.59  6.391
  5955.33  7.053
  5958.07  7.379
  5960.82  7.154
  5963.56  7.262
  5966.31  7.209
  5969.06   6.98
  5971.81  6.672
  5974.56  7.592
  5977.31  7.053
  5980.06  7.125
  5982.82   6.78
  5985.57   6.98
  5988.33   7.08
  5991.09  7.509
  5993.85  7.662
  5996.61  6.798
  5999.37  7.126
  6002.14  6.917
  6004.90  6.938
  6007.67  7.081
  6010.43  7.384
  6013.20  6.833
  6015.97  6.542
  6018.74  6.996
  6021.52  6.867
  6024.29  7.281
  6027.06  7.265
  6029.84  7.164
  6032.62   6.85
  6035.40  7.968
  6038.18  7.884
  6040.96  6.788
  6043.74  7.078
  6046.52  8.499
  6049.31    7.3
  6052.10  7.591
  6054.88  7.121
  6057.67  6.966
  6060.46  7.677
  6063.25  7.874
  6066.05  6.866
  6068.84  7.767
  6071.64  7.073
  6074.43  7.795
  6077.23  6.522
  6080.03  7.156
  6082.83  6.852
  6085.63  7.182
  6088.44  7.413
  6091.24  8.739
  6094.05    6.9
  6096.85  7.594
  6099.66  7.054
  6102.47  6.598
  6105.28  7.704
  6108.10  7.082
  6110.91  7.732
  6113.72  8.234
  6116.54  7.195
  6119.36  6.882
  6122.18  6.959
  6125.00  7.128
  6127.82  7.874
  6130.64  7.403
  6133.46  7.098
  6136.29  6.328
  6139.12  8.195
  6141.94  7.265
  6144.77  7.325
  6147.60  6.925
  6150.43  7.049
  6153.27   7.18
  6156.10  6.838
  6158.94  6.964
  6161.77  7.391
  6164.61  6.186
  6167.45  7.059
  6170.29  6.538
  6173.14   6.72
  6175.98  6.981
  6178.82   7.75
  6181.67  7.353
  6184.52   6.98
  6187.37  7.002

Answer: 0.04 mag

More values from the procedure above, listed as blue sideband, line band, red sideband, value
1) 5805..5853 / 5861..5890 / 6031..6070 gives 0.059 mag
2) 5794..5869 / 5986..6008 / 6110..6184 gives 0.022 mag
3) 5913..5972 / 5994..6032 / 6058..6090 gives 0.027 mag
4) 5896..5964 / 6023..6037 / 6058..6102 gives -0.007 mag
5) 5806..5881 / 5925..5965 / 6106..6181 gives 0.022 mag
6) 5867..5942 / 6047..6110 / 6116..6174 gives -0.044 mag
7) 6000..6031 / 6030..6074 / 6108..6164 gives -0.050 mag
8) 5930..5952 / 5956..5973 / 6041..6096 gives 0.013 mag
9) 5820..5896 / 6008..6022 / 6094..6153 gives 0.039 mag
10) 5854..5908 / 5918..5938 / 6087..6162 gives -0.044 mag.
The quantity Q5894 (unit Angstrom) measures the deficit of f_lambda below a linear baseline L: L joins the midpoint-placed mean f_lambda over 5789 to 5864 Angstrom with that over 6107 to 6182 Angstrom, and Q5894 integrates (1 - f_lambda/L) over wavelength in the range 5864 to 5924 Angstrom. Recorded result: 4.0 Angstrom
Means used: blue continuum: 7.38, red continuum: 7.17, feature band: 6.85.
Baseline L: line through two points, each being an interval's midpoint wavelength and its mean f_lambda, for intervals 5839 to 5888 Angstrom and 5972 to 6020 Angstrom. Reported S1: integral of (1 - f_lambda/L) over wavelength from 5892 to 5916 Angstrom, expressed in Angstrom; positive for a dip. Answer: 1.4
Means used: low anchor 7.2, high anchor 7.07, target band 6.75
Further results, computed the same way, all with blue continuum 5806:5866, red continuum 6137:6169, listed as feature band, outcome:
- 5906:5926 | 0.3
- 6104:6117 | -0.9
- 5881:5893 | 1.7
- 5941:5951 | 0.3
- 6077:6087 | 0.3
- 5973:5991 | 0.3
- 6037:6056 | -0.7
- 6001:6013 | 0.3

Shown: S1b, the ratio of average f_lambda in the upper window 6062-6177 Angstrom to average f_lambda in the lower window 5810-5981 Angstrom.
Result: 1.0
